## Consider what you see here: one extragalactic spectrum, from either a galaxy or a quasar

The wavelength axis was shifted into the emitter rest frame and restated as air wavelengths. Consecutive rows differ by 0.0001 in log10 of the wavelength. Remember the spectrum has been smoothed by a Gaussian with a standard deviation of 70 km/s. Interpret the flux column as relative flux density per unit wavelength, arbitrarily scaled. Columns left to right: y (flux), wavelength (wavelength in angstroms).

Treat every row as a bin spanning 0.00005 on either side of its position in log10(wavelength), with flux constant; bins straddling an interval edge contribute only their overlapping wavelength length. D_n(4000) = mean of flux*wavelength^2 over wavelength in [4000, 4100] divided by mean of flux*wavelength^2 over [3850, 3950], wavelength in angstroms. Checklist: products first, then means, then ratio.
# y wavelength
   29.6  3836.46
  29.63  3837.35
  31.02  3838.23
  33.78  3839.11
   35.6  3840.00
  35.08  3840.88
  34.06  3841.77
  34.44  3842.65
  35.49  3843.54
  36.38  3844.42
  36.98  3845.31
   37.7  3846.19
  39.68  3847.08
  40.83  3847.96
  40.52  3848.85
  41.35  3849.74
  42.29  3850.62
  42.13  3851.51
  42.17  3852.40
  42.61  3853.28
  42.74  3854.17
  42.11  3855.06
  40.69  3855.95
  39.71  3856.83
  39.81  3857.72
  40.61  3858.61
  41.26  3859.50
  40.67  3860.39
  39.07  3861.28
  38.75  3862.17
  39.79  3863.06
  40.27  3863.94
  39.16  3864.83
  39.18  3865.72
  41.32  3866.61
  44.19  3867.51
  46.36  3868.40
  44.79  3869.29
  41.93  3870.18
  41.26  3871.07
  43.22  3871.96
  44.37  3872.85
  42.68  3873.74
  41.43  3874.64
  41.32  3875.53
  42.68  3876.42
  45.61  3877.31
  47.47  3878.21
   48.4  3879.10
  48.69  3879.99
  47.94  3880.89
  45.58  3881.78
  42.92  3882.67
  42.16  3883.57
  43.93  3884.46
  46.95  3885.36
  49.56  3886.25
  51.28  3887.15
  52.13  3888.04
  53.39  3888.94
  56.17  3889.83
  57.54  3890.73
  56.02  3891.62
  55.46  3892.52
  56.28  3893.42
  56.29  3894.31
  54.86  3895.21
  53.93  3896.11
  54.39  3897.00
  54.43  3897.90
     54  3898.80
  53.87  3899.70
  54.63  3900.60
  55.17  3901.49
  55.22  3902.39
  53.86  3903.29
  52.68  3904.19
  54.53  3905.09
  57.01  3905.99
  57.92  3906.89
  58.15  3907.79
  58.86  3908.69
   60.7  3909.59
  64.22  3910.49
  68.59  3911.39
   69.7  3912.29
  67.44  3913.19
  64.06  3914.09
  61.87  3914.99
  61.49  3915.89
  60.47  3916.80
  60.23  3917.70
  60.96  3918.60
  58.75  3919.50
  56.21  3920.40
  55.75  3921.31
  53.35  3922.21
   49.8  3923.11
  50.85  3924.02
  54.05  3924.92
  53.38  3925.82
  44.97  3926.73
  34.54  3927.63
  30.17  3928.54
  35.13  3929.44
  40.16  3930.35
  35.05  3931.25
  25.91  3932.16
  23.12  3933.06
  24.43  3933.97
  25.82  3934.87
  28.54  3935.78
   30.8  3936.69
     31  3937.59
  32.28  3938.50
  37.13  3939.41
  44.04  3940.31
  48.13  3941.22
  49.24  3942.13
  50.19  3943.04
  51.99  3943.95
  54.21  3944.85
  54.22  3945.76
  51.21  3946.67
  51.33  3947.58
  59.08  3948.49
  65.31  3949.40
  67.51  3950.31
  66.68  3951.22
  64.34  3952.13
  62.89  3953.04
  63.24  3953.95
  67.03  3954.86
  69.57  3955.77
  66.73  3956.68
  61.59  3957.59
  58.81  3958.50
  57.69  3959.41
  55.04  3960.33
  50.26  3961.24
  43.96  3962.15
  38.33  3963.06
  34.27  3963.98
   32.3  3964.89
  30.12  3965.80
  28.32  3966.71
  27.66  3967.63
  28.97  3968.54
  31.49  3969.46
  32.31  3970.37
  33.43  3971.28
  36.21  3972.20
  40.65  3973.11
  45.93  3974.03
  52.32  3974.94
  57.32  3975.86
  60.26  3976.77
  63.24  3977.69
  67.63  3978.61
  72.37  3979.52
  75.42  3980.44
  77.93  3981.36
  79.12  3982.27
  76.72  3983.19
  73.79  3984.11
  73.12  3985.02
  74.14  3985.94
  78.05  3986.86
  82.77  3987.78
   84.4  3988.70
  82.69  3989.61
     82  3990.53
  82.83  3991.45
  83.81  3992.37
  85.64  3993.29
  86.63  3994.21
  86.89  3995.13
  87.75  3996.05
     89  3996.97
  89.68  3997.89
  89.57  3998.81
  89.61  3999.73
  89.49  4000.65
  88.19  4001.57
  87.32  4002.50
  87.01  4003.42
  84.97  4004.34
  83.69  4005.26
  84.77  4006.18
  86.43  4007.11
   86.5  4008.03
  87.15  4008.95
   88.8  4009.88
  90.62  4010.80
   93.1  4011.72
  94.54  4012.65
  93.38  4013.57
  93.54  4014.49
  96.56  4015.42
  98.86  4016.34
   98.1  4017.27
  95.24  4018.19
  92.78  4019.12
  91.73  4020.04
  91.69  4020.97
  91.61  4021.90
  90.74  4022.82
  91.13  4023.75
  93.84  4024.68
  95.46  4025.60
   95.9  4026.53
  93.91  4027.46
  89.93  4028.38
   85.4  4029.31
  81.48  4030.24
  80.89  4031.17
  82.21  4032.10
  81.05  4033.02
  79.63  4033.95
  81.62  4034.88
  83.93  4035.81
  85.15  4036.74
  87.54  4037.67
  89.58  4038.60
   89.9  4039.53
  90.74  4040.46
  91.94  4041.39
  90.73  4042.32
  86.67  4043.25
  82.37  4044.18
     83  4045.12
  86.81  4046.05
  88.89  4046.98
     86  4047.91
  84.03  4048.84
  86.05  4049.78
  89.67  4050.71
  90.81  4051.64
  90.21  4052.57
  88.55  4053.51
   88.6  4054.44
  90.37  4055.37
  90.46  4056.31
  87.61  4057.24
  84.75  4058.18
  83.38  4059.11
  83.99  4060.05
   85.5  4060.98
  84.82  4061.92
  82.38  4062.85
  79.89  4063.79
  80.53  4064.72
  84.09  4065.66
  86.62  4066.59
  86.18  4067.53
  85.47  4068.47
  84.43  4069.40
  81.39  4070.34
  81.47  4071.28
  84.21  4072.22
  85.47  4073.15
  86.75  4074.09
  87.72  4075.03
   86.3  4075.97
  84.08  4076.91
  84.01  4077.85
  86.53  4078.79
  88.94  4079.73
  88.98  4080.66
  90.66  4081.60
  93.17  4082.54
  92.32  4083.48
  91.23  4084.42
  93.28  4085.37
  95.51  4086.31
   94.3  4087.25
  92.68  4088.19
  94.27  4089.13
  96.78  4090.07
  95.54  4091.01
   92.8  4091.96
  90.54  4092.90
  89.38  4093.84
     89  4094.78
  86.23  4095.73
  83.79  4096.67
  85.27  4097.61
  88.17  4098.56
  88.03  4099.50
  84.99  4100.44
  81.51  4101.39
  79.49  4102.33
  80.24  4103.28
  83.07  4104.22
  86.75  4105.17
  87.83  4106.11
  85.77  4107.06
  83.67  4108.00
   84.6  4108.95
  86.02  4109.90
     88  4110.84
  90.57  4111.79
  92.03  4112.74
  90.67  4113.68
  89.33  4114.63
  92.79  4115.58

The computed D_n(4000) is 1.98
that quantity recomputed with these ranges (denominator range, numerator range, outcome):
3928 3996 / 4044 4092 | 1.69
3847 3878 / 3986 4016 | 2.25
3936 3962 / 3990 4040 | 1.70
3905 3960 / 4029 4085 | 1.76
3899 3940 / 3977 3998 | 1.67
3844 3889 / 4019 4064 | 2.23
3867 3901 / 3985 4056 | 1.93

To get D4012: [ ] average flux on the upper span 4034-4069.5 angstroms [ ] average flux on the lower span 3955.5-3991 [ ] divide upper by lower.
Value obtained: 1.52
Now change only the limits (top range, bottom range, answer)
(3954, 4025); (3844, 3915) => 1.51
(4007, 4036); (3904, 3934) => 1.72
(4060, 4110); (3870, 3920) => 1.63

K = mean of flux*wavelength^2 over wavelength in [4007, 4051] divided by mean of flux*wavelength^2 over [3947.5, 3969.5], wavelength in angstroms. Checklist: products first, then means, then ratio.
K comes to 1.8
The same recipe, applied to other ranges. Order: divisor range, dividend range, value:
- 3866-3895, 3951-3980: 1.10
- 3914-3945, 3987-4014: 2.02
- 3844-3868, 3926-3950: 1.06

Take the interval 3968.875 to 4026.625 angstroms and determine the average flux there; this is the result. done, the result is 80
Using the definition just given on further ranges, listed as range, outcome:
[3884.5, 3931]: 54.5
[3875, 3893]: 48.7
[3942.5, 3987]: 55.2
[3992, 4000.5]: 87.8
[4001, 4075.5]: 87.7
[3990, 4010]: 86.6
